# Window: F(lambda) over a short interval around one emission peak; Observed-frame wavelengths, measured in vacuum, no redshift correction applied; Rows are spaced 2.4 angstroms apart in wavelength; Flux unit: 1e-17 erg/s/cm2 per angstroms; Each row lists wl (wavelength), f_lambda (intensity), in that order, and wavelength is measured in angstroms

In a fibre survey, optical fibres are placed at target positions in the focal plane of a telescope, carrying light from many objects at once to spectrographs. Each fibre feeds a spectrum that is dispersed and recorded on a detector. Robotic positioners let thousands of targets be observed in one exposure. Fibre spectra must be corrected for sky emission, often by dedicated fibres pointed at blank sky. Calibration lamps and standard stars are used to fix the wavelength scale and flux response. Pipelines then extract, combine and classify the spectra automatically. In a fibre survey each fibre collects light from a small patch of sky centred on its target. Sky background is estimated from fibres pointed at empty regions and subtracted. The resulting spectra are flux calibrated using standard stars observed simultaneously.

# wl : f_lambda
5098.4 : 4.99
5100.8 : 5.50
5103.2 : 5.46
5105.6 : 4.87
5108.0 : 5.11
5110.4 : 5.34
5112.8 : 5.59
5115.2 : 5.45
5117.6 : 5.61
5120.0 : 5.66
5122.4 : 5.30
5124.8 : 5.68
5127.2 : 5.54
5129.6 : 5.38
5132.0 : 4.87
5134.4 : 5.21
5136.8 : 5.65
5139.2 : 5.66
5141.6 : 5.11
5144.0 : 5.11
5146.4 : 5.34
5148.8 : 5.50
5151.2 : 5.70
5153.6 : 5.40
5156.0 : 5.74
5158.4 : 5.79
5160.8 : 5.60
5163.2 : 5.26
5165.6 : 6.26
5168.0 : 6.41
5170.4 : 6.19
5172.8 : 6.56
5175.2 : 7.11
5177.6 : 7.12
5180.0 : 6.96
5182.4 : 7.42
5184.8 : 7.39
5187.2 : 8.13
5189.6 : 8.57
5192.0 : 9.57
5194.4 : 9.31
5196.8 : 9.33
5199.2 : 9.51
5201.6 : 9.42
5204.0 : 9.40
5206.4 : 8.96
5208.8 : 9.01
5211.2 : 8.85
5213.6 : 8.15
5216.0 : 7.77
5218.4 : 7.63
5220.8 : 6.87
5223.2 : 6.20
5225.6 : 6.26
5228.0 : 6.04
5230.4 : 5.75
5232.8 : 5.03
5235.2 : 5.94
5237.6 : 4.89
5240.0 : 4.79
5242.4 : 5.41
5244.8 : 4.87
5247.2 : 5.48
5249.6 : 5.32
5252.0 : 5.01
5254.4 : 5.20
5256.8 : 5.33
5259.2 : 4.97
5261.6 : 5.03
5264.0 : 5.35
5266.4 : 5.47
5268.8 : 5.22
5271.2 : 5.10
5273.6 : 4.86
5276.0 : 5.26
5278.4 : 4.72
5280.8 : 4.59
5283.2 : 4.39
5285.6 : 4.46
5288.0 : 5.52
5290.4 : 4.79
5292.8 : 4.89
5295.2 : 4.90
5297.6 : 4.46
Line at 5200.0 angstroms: Mg II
